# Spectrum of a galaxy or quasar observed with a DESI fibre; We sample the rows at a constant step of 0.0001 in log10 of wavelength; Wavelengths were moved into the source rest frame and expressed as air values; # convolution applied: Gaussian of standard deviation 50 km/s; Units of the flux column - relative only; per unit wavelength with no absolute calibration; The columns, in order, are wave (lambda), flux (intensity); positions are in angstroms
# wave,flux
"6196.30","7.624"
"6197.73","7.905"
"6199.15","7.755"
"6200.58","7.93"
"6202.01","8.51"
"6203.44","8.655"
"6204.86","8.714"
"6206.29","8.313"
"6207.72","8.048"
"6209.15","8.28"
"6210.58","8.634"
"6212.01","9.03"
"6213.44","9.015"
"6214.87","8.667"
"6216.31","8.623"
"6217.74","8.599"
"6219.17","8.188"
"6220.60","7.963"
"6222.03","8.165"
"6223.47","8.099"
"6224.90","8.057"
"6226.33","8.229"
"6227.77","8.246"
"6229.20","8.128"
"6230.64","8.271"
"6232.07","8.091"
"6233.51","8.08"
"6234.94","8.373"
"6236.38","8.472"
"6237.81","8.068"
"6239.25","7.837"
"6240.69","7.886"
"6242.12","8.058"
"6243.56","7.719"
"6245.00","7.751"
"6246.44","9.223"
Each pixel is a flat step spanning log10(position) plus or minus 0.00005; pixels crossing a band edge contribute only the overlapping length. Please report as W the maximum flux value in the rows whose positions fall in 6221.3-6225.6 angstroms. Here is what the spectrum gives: 8.165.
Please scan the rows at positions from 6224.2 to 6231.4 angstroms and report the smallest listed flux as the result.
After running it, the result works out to 8.057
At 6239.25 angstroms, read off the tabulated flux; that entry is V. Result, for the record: 7.837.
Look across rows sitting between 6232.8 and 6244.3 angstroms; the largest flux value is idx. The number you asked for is 8.472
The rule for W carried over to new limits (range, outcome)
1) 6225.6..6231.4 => 8.271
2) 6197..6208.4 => 8.714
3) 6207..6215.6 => 9.03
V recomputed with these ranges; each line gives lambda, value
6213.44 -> 9.015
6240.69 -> 7.886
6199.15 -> 7.755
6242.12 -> 8.058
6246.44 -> 9.223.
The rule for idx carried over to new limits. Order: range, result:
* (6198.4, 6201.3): 7.93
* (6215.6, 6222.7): 8.623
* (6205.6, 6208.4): 8.313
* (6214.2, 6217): 8.667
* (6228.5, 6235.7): 8.373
